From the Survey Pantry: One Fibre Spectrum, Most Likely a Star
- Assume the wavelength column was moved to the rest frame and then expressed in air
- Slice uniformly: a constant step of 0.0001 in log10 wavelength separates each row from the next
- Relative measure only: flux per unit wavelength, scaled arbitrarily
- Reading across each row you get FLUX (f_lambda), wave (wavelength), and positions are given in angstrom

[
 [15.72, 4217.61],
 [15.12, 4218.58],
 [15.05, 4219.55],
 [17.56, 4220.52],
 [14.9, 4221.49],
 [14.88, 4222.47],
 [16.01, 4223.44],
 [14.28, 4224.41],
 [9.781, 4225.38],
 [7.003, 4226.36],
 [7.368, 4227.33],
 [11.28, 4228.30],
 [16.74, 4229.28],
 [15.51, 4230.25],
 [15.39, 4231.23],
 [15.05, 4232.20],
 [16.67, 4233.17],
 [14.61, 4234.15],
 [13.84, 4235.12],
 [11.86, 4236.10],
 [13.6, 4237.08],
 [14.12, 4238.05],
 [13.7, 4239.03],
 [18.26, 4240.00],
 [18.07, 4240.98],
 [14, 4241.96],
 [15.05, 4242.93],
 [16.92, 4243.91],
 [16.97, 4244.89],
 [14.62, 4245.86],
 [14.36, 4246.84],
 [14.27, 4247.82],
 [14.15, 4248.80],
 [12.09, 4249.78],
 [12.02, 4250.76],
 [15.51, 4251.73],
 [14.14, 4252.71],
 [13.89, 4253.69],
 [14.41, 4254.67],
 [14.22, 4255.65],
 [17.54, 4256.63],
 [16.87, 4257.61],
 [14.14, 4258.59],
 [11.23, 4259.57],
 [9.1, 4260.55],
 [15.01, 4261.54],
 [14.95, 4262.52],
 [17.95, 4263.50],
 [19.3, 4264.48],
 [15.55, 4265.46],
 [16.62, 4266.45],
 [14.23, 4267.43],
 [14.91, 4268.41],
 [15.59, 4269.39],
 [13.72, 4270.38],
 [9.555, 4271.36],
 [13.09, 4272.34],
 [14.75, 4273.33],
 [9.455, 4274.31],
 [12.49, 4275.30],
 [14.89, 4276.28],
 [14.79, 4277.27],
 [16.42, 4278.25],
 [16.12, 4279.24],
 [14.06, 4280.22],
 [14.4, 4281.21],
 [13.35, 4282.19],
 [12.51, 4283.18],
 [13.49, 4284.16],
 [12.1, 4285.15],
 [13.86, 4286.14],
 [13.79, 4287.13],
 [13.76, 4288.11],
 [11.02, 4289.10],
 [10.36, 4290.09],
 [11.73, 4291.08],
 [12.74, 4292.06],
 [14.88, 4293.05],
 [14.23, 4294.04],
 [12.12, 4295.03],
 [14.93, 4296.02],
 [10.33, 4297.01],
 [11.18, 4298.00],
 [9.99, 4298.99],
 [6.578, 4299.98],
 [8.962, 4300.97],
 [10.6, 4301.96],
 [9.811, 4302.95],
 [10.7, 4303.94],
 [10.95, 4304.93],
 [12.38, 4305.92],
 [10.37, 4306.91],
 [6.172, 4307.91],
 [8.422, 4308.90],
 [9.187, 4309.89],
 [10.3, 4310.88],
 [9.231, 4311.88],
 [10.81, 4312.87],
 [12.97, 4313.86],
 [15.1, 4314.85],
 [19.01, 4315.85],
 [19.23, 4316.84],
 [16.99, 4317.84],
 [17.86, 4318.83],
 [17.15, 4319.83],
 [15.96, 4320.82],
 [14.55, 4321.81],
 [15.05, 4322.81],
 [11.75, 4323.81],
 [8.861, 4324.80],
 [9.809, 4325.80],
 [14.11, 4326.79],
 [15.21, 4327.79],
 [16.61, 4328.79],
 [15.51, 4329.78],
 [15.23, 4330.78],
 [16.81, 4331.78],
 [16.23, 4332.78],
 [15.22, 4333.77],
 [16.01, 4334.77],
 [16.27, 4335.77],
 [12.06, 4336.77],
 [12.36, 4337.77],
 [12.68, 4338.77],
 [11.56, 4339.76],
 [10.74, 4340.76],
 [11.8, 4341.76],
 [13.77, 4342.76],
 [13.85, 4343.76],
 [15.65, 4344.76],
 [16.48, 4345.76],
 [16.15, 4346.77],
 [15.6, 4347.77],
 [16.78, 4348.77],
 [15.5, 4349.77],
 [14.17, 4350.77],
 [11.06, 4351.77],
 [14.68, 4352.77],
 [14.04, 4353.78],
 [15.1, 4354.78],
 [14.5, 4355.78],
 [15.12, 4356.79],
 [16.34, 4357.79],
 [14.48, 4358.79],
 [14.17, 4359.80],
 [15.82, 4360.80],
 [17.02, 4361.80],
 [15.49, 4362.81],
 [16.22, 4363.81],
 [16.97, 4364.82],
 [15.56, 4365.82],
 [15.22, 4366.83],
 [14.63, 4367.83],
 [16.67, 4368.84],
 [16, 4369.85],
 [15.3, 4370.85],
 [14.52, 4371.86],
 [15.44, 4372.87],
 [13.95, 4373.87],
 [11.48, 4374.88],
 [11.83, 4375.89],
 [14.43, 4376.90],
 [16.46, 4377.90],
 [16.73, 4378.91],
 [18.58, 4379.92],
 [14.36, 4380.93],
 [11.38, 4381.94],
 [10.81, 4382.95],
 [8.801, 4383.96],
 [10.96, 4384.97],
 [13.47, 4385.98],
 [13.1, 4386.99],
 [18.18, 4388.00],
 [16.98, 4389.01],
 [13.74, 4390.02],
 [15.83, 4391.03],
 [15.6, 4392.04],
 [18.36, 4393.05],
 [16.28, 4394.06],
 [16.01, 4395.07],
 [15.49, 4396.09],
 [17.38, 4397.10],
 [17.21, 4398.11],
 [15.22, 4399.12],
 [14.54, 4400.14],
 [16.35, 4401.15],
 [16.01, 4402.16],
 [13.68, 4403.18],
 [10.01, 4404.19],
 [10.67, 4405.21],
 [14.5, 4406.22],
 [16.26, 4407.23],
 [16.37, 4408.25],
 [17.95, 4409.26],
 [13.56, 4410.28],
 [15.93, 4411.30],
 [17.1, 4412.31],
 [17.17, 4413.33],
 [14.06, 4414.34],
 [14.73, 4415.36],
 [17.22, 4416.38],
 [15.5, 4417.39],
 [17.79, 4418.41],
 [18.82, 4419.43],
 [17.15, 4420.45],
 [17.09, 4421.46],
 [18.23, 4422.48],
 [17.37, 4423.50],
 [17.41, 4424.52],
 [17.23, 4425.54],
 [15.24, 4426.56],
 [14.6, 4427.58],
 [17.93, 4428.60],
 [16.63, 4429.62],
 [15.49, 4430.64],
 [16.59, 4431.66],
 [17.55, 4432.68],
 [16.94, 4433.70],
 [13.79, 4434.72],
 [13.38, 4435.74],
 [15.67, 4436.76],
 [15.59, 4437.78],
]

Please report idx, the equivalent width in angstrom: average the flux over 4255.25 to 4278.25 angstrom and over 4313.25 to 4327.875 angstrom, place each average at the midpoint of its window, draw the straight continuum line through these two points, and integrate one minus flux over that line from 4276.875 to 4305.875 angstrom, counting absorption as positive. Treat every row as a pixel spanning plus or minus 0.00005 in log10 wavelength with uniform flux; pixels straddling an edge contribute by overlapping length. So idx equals 4.4 angstrom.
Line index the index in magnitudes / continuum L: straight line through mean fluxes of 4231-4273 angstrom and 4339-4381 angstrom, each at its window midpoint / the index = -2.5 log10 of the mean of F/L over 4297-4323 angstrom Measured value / 0.21 mag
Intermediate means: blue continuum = 14.7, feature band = 12.2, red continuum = 14.9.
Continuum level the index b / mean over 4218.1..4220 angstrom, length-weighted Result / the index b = 15.1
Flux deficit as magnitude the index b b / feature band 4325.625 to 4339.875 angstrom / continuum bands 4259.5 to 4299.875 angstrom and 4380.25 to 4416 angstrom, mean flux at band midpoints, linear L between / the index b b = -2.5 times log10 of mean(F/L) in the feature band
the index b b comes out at -0.04 mag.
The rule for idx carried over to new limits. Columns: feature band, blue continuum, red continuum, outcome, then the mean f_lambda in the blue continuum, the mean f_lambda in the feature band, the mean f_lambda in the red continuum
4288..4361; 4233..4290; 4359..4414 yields 6.6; 14.3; 13.3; 15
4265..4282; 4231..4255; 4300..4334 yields -0.1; 14.7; 14.1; 13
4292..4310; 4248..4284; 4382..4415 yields 4.6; 14.2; 10.7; 14.9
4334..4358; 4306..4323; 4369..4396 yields -0.5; 13.4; 14.2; 14.6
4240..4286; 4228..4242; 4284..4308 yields -3.8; 14.9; 14.4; 11.5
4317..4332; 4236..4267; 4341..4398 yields 0.1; 14.9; 14.8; 14.9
